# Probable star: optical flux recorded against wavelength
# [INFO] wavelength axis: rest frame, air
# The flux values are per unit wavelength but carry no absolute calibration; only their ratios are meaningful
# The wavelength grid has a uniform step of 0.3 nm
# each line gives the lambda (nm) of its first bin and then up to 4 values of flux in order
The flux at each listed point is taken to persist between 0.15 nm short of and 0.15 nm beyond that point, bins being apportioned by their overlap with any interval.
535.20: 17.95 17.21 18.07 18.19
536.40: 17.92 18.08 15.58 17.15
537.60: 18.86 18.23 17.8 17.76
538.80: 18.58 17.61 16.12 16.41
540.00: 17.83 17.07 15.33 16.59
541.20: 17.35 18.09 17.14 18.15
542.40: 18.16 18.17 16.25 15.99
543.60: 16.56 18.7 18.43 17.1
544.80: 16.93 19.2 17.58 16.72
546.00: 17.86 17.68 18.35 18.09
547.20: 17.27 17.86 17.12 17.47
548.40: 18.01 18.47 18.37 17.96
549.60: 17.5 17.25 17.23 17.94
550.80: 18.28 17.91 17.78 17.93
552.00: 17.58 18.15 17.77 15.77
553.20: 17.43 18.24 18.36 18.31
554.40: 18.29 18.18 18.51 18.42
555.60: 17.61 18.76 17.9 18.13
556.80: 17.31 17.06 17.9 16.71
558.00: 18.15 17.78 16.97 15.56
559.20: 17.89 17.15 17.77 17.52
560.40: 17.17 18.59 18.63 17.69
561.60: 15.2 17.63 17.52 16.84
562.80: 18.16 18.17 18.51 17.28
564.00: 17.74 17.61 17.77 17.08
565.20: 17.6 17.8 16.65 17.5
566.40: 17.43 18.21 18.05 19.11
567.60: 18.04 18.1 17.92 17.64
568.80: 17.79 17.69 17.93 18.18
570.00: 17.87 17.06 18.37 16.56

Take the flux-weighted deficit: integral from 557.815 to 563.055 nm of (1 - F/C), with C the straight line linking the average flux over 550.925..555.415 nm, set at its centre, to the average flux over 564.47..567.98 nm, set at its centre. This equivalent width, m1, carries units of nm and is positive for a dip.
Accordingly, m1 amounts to 0.12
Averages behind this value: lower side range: 17.9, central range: 17.4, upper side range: 17.8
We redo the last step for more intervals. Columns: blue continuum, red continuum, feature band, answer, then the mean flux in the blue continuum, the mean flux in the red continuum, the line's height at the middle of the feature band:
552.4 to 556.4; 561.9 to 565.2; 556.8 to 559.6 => 0.094 nm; 18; 17.7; 17.8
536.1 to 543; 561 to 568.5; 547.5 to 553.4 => -0.050 nm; 17.4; 17.7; 17.5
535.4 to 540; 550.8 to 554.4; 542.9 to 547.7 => 0.040 nm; 17.6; 17.8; 17.7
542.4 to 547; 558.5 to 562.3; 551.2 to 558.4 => -0.170 nm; 17.6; 17.3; 17.4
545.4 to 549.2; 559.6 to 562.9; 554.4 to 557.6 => -0.067 nm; 17.8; 17.5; 17.6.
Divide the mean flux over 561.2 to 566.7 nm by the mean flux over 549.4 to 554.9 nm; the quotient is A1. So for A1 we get 0.98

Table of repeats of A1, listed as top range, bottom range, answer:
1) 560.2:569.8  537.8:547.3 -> 1.01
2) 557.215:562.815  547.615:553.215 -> 0.98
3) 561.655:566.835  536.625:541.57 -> 1.02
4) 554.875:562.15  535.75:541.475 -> 1.01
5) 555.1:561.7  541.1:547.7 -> 1.00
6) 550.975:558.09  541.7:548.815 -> 1.01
